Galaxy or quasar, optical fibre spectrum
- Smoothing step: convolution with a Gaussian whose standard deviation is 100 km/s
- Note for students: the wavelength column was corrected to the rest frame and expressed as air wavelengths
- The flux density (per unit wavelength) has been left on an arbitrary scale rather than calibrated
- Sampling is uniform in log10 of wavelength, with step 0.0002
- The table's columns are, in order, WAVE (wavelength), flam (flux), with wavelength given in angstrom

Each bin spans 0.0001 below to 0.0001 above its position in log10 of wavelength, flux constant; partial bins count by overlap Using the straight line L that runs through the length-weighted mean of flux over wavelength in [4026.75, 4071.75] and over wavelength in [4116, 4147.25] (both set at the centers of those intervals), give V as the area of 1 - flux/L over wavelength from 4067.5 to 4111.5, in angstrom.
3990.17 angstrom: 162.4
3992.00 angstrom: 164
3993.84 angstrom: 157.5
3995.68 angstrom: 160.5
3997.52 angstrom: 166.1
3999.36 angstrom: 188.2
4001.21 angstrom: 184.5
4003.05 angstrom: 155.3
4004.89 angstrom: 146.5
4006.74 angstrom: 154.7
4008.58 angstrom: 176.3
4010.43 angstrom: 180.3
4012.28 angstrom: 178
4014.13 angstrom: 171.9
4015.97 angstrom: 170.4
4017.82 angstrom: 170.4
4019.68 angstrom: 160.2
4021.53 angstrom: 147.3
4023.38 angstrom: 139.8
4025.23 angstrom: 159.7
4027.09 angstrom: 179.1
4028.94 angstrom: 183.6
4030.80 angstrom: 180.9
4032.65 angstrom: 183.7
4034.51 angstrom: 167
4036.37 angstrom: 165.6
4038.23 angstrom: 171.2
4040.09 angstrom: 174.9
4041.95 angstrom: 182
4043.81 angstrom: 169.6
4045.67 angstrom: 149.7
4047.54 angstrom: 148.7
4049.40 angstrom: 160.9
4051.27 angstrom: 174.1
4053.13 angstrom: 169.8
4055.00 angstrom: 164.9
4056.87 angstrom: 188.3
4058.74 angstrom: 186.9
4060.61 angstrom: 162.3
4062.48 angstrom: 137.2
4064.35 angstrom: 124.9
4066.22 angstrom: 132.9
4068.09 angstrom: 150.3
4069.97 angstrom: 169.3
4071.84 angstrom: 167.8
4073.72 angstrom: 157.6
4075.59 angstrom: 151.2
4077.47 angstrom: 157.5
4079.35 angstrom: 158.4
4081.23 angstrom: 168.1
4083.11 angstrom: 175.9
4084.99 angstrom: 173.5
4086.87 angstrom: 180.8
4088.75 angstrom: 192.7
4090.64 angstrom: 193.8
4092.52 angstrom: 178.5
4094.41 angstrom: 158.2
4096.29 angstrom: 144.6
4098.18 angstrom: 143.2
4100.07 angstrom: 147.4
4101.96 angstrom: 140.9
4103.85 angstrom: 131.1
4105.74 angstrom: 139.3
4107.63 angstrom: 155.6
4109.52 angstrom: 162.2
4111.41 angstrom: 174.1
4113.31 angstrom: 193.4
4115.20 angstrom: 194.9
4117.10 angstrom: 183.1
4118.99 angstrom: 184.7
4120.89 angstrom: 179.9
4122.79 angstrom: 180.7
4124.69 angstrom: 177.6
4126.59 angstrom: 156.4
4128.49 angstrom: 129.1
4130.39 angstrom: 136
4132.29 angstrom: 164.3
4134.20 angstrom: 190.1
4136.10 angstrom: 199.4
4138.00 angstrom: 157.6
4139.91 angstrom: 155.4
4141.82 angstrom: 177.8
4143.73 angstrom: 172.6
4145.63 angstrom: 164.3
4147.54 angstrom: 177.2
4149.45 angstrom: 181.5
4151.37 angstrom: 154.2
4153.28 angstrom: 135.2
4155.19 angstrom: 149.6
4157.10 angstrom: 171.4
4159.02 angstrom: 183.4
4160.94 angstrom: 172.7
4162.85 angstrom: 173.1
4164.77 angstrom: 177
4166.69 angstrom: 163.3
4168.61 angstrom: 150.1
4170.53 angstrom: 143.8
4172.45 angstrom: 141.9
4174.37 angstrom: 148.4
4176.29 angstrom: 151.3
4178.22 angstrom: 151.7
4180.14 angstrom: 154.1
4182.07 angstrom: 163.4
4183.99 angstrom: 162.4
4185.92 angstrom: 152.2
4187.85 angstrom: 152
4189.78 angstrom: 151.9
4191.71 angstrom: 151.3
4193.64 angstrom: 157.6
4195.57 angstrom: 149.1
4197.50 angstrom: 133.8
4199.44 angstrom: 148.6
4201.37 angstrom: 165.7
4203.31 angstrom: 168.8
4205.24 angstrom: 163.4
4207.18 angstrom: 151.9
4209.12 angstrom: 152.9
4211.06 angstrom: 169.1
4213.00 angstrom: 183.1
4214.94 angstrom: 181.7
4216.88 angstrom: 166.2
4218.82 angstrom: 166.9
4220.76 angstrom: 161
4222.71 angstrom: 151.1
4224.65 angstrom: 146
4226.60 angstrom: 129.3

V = 1.7 angstrom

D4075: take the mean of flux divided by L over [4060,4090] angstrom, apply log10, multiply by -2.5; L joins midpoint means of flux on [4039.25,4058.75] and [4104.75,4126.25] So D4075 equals 0.07 mag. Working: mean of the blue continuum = 169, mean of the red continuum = 174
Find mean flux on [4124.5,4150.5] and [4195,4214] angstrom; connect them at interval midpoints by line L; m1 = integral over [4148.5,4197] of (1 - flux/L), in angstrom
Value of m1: 1.5 angstrom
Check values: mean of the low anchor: 167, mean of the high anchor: 159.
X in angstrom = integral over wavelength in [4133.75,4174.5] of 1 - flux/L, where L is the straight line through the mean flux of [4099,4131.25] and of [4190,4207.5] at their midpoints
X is -1.68 angstrom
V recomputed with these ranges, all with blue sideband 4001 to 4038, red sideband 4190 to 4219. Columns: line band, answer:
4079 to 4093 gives -1.15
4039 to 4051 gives 0.12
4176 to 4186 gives 0.29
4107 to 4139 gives -1.63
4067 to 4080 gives 0.54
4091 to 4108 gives 1.48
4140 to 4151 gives -0.64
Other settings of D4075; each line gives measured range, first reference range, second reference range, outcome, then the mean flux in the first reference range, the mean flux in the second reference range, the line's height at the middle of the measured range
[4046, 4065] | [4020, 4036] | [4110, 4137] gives 0.049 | 167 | 174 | 169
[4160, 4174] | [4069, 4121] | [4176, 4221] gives 0.009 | 166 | 159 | 161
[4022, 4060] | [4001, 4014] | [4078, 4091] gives 0.009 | 167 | 176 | 171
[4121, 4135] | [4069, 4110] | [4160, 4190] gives -0.023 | 161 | 157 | 159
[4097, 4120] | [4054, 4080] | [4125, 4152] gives 0.001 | 158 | 166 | 162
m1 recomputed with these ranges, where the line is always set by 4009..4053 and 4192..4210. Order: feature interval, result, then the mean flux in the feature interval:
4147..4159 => -0.32 angstrom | 163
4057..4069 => 1.02 angstrom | 152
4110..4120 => -1.45 angstrom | 185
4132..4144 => -1.11 angstrom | 174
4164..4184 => 0.26 angstrom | 155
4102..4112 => 0.71 angstrom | 151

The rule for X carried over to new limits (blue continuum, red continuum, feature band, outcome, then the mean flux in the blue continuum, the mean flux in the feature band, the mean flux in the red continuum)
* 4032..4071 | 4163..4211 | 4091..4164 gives -3.06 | 163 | 165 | 155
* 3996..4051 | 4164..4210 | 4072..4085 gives 0.04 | 168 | 163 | 154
